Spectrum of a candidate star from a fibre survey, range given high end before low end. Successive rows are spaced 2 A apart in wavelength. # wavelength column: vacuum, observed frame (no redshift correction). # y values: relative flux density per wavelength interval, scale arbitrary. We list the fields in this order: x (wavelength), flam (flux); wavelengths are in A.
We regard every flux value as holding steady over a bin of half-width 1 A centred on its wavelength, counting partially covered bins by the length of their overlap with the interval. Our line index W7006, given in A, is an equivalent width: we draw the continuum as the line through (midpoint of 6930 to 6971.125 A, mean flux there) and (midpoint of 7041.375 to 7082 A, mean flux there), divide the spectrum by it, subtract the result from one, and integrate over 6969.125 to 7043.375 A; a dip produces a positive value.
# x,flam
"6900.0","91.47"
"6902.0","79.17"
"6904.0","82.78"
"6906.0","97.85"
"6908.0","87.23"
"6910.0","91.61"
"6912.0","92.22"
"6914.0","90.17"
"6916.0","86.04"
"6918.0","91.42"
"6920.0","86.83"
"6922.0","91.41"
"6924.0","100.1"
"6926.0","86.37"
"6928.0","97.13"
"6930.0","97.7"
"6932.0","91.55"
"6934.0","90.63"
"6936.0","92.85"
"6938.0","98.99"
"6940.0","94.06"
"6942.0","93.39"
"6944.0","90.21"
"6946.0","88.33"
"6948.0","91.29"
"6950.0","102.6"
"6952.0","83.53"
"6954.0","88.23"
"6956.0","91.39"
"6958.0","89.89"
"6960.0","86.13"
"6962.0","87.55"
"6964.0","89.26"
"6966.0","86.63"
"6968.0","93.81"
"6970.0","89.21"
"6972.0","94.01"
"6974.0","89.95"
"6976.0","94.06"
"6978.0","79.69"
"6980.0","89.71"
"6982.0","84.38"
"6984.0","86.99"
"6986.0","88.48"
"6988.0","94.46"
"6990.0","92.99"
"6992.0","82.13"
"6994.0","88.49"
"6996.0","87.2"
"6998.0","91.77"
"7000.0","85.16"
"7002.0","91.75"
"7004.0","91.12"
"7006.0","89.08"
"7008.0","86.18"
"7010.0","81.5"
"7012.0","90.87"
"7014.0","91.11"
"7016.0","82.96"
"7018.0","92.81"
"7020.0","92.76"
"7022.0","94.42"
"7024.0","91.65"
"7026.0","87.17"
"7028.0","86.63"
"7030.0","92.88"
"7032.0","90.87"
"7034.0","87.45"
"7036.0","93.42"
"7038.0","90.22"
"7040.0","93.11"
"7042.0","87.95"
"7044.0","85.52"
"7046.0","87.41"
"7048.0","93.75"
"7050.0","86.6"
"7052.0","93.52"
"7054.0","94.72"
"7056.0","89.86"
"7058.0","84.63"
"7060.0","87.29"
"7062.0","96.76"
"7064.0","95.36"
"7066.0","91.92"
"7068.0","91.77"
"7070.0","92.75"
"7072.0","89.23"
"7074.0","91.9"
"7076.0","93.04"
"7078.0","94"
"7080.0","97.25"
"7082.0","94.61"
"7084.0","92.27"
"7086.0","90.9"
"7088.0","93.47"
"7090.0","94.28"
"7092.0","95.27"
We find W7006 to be 1.6 A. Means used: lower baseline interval 91.1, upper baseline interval 91.4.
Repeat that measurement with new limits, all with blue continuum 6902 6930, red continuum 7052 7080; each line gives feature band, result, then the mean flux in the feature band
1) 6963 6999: 0.9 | 89.1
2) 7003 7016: 0.5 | 87.9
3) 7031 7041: 0.1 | 91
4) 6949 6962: 0.1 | 90.1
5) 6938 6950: -0.3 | 93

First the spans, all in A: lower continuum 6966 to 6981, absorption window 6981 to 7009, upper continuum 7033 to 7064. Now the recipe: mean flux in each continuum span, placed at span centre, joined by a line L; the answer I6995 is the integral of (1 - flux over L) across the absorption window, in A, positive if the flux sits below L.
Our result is 0.4 A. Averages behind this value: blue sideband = 89.8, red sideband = 90.3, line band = 88.6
